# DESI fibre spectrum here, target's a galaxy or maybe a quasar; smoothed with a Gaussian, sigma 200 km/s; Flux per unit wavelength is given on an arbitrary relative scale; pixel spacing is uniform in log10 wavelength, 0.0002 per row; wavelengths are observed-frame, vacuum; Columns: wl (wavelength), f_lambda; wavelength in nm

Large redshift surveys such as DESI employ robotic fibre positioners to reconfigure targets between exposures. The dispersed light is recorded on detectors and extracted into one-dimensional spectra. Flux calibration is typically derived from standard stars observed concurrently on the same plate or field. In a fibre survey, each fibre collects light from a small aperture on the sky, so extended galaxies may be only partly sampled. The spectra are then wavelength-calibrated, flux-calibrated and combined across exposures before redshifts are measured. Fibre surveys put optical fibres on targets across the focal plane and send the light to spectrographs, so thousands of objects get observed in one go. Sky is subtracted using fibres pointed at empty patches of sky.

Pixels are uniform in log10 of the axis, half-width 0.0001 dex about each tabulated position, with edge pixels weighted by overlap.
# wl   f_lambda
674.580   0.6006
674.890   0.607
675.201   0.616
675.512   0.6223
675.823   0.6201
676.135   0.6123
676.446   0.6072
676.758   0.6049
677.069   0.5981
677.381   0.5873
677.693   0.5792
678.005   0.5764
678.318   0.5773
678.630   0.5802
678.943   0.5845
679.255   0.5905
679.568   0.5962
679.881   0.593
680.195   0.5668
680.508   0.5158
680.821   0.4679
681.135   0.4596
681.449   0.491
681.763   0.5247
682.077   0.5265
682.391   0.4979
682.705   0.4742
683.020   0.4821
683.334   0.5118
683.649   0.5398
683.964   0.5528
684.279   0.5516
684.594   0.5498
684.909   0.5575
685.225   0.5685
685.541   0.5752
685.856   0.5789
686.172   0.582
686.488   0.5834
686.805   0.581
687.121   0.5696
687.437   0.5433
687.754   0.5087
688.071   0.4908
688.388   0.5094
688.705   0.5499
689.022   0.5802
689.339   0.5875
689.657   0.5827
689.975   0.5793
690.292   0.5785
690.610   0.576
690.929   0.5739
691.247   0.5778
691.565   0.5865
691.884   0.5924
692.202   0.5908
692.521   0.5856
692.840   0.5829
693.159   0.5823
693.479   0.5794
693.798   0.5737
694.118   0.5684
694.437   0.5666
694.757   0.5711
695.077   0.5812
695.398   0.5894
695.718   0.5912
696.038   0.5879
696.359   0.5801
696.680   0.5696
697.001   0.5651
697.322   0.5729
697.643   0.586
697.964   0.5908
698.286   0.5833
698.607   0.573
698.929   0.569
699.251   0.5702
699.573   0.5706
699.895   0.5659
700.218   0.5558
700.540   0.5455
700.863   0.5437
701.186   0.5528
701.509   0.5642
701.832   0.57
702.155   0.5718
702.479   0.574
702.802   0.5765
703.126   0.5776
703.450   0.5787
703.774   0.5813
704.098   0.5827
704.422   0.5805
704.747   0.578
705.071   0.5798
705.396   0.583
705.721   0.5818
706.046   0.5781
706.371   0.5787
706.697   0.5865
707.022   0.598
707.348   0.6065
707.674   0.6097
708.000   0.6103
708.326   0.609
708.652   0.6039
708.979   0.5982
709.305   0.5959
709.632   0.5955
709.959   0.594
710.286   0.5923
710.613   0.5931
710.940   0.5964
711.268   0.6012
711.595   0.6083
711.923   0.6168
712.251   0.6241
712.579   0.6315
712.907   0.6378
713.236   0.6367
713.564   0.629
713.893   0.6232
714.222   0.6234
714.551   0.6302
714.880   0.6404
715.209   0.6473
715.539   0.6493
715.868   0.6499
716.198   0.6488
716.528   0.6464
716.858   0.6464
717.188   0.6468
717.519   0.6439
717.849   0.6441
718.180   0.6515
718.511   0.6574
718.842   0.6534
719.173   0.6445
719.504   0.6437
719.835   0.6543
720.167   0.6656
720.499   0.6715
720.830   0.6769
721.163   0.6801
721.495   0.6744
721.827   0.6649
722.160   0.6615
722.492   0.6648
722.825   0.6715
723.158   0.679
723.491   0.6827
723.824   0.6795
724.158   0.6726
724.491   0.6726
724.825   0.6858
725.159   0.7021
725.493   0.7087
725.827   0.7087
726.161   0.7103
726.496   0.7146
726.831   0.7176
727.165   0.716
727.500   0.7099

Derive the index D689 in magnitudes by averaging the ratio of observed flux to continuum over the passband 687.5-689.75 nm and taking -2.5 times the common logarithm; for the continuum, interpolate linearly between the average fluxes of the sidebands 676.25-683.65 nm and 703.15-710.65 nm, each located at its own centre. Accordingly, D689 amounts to 0.04 mag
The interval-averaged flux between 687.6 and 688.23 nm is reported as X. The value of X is 0.499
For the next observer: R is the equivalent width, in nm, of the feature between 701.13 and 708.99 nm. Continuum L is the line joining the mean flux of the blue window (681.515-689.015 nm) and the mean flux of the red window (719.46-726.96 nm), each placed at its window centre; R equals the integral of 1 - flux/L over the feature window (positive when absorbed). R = 0.373 nm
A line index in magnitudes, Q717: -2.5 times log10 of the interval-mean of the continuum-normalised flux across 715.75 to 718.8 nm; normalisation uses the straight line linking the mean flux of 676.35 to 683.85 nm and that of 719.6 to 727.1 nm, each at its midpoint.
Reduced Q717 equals 0.03 mag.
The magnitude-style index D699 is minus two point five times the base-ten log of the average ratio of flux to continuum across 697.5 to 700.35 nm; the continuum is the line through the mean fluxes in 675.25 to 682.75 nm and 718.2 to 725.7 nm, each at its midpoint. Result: 0.07 mag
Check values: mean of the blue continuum 0.563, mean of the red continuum 0.671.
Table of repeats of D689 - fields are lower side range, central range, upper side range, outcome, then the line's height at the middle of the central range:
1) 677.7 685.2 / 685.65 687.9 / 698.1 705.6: -0.034 mag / 0.547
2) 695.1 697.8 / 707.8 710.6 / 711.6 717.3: 0.036 mag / 0.62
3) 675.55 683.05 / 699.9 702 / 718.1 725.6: 0.109 mag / 0.615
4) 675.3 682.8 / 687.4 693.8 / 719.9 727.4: 0.049 mag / 0.594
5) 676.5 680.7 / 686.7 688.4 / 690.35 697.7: 0.089 mag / 0.58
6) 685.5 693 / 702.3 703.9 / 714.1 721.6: 0.058 mag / 0.609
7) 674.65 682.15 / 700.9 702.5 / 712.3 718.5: 0.094 mag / 0.615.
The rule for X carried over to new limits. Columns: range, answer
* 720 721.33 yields 0.673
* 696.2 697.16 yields 0.571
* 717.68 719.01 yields 0.652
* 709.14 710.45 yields 0.595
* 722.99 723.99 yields 0.681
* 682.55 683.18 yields 0.478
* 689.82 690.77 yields 0.578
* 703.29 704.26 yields 0.581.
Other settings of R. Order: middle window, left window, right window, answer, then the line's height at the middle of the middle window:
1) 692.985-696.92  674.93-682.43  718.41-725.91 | 0.19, 0.607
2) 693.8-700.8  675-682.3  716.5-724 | 0.42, 0.61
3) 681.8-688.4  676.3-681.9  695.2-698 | 0.32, 0.568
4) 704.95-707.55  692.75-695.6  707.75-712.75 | 0.05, 0.598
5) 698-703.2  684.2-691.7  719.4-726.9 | 0.33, 0.606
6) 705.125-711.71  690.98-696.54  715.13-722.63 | 0.31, 0.625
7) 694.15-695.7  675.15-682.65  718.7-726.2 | 0.07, 0.605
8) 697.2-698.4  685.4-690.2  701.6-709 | -0.02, 0.575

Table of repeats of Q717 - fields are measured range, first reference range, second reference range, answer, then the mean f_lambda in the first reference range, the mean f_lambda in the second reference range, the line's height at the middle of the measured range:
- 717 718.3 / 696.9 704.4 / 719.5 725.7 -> 0.01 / 0.571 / 0.675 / 0.652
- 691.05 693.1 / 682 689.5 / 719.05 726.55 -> -0.04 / 0.544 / 0.678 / 0.567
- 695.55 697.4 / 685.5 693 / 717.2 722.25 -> 0.02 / 0.569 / 0.659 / 0.59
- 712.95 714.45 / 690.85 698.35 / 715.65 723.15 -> 0.02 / 0.58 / 0.658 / 0.64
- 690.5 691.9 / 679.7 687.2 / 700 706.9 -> -0.06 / 0.537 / 0.573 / 0.551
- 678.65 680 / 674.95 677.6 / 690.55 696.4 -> 0.02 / 0.608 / 0.581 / 0.603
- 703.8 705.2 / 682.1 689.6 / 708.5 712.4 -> 0.01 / 0.545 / 0.602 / 0.588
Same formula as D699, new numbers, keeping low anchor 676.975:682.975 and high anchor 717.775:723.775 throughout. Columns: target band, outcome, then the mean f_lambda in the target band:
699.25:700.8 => 0.08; 0.56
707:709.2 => 0.04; 0.605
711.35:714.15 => 0.03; 0.625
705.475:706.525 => 0.07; 0.58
